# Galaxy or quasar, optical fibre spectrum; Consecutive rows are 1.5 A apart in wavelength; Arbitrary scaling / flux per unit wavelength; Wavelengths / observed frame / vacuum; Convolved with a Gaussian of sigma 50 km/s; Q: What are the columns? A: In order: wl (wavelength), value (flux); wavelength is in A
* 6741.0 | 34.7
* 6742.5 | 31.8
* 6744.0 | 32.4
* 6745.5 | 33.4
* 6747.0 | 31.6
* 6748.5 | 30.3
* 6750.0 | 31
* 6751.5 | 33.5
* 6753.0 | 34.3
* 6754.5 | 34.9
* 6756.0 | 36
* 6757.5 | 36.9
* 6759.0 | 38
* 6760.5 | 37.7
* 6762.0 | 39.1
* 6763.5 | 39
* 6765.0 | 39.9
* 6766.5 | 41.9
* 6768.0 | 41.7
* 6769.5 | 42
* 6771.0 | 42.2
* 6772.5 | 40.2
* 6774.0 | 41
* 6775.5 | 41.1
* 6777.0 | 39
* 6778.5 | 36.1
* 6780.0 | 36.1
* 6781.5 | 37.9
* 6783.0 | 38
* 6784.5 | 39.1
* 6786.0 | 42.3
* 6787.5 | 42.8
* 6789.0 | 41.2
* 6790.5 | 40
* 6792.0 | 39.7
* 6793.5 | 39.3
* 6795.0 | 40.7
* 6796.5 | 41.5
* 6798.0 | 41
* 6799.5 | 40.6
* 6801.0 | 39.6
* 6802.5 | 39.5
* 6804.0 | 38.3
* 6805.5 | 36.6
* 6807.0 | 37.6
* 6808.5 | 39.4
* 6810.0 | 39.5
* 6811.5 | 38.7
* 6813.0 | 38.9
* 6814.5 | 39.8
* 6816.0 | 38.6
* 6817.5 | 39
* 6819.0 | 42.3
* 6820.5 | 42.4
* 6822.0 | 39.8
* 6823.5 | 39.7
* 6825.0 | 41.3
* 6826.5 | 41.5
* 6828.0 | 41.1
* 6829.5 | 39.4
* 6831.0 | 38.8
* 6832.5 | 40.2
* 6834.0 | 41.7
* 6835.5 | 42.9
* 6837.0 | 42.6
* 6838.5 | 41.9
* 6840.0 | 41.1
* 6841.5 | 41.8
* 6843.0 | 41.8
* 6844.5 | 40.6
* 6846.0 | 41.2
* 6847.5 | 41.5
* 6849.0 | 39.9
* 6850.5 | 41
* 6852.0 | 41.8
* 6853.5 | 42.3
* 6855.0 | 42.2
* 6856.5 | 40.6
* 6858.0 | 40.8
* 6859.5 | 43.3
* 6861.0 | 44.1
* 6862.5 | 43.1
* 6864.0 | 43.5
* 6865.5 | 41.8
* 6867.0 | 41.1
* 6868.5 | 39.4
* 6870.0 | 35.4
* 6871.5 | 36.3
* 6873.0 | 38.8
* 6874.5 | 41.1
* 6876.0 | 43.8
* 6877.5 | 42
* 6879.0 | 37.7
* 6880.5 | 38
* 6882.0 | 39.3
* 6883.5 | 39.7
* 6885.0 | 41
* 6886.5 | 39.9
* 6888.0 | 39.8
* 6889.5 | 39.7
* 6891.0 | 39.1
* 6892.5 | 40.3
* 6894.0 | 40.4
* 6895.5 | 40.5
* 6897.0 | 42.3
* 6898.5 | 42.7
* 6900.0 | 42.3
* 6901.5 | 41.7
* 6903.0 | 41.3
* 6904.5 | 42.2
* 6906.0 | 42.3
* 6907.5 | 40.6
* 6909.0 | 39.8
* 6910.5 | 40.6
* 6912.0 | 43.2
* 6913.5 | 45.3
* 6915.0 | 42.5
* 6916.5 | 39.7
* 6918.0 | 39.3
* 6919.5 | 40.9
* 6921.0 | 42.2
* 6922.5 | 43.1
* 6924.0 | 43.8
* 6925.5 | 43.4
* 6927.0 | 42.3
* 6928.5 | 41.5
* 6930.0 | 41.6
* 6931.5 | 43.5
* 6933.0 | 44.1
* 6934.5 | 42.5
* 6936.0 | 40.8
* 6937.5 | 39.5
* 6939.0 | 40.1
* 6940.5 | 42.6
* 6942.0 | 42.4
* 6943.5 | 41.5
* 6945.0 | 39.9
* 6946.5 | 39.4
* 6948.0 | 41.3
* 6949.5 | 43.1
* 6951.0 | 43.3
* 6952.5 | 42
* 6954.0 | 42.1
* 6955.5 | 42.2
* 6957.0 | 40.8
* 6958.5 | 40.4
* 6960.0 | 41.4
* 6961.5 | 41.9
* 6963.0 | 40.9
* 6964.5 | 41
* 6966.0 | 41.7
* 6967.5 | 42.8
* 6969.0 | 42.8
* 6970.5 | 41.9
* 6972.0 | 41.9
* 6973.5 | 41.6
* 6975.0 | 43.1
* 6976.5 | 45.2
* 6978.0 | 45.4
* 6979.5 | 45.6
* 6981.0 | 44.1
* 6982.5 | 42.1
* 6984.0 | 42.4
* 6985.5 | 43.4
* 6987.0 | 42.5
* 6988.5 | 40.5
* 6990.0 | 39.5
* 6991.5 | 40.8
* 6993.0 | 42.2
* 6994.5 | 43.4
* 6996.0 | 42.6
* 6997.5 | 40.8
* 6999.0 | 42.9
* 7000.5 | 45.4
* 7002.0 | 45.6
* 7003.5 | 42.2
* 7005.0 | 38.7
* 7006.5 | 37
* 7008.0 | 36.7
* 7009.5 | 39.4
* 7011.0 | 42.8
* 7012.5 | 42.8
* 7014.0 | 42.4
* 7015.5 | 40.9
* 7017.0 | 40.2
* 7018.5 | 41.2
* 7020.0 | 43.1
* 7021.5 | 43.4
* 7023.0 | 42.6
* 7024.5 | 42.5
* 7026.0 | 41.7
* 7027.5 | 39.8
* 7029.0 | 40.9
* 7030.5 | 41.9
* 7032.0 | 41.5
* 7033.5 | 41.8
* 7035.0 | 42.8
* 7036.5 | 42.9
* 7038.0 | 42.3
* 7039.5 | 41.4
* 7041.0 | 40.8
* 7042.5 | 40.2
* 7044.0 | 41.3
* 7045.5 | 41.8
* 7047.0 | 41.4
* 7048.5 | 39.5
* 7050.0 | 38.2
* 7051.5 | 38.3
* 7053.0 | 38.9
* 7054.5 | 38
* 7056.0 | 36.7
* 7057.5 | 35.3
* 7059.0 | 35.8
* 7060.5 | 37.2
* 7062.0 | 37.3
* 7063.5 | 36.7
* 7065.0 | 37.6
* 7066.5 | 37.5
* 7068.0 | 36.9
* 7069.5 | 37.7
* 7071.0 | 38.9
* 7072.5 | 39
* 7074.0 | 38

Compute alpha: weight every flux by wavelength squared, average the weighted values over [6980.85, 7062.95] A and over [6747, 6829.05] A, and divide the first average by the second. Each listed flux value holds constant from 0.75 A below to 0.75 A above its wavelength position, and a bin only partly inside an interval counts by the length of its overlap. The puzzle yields 1.1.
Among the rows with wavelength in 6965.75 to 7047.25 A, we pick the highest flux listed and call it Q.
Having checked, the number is 45.6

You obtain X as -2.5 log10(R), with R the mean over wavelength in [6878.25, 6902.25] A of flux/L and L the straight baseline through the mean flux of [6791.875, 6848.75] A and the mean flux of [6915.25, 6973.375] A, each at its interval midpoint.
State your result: 0.02 mag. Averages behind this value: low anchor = 40.3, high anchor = 41.7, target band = 40.3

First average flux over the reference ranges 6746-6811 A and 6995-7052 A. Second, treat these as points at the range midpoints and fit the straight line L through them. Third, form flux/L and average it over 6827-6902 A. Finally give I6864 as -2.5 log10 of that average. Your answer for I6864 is -0.04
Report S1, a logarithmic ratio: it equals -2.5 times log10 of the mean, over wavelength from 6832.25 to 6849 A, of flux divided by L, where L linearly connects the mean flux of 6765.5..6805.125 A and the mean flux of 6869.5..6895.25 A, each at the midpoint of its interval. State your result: -0.046 mag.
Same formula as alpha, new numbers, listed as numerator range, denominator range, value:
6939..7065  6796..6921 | 1.06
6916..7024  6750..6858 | 1.10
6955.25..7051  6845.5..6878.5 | 1.06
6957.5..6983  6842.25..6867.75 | 1.05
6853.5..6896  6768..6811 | 1.04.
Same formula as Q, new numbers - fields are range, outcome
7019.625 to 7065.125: 43.4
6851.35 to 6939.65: 45.3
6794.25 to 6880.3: 44.1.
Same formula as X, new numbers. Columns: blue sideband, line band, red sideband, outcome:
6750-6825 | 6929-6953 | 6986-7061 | -0.04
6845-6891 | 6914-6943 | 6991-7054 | -0.03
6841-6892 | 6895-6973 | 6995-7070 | -0.03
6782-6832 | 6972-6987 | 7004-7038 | -0.06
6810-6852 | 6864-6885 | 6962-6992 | 0.04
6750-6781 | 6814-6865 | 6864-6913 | -0.04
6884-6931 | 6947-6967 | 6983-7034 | 0.00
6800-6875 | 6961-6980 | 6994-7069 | -0.06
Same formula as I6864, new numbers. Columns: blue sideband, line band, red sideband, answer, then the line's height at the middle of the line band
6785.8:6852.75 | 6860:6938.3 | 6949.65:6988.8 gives 0.01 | 41.5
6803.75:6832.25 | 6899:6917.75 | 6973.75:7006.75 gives -0.01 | 41.2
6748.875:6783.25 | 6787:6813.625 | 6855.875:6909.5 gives -0.02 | 38.8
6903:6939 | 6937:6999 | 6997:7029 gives -0.01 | 41.7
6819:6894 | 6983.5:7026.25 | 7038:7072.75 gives -0.07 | 39.2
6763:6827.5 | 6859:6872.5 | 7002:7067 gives -0.02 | 40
